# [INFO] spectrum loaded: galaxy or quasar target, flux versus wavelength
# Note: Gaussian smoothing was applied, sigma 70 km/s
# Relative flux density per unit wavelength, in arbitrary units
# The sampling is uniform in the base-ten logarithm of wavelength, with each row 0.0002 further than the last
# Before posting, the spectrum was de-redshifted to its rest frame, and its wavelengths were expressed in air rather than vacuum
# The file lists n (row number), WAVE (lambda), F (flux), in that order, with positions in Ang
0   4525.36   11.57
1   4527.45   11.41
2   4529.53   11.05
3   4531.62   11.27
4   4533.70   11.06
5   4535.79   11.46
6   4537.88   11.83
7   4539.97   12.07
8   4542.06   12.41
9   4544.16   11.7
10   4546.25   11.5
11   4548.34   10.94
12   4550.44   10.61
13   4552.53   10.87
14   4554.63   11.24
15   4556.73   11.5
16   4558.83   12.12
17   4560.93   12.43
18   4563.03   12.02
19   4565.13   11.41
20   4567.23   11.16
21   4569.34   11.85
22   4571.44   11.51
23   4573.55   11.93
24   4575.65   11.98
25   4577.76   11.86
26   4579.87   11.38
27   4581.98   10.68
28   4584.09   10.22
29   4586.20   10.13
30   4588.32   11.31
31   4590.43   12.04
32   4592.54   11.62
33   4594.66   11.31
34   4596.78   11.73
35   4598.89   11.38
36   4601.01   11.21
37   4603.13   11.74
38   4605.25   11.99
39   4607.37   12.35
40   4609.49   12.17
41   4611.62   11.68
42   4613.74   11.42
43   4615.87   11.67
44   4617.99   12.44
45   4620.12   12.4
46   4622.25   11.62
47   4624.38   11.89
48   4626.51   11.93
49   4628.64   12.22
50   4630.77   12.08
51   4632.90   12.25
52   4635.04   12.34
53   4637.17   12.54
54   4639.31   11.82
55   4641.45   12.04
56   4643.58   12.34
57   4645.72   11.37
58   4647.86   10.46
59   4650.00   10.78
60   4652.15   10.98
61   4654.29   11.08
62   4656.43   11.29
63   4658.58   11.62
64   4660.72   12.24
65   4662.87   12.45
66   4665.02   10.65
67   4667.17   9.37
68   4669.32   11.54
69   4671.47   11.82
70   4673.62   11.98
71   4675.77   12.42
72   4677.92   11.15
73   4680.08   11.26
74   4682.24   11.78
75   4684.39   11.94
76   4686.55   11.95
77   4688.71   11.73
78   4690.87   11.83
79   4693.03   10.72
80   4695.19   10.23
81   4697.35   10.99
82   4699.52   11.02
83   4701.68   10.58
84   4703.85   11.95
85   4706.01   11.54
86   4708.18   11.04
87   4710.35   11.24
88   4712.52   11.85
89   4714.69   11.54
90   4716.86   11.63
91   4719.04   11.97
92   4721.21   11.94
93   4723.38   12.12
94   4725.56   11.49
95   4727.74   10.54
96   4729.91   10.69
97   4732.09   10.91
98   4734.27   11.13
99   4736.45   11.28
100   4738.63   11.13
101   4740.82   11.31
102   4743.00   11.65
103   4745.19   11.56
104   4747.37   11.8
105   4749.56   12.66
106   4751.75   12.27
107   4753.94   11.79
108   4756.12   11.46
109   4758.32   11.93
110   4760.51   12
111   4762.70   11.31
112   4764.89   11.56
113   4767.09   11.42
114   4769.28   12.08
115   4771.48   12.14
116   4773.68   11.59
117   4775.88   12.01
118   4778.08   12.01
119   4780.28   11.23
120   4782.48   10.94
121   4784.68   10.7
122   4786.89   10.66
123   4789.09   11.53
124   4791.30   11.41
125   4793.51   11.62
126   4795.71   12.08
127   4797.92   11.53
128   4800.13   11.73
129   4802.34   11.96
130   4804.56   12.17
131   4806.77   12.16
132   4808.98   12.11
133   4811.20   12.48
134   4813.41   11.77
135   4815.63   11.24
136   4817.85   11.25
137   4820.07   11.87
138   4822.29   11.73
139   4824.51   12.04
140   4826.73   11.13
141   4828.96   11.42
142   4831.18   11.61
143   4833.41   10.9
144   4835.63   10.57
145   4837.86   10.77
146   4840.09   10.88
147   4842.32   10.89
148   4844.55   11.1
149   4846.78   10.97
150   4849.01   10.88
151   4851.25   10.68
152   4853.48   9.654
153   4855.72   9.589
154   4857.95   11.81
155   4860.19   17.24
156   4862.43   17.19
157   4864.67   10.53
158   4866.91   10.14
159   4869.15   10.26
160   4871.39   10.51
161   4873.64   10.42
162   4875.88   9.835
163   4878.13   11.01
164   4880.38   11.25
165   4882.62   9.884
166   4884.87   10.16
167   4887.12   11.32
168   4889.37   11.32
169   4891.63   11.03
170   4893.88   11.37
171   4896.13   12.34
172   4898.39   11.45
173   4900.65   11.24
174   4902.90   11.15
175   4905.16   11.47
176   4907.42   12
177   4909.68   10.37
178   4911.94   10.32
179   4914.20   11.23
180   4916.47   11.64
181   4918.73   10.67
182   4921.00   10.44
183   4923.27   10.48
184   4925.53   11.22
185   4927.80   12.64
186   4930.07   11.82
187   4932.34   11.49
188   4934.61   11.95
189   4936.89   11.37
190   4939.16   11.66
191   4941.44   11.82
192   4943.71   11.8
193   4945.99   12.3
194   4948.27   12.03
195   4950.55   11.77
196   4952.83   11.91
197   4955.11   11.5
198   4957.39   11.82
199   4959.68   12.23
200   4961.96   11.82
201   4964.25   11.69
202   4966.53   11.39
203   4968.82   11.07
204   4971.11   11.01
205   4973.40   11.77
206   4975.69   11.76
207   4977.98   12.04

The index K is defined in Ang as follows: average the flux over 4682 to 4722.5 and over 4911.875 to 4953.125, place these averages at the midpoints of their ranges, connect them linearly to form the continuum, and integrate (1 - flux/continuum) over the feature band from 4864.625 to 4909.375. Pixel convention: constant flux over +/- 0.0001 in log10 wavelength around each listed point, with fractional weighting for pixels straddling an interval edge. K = 2.2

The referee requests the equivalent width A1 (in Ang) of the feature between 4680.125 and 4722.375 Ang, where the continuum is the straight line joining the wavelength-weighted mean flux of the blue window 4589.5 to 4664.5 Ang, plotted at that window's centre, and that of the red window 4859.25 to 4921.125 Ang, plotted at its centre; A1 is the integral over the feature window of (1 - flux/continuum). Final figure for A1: 0.8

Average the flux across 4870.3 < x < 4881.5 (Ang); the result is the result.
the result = 10.6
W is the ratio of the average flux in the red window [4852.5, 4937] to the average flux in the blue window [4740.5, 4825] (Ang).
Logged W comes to 0.97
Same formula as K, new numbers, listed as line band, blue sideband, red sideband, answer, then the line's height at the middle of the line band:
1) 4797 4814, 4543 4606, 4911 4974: -0.7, 11.5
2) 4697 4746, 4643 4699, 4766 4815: 0.6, 11.5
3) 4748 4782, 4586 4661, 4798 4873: -0.6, 11.6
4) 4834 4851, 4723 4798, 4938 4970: 1.1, 11.6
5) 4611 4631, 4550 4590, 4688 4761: -0.9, 11.4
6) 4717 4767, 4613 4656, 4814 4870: 0.2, 11.6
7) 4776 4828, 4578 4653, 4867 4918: -2.1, 11.2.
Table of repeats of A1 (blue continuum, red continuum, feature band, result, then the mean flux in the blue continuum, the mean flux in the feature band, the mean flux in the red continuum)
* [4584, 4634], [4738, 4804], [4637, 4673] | 0.9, 11.7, 11.4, 11.6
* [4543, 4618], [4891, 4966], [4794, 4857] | 1.0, 11.5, 11.3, 11.5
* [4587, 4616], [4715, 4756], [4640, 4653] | 0.3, 11.7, 11.3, 11.5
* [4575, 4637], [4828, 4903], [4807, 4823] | -0.7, 11.7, 11.8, 11.2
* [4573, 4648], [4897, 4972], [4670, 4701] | 0.5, 11.7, 11.5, 11.5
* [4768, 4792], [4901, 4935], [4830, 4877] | 0.4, 11.5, 11.3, 11.2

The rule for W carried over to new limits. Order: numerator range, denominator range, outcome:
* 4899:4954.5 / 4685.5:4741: 1.01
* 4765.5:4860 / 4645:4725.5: 1.00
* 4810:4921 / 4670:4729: 0.98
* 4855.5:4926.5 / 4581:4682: 0.97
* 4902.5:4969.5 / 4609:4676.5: 0.98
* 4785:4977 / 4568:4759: 0.99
